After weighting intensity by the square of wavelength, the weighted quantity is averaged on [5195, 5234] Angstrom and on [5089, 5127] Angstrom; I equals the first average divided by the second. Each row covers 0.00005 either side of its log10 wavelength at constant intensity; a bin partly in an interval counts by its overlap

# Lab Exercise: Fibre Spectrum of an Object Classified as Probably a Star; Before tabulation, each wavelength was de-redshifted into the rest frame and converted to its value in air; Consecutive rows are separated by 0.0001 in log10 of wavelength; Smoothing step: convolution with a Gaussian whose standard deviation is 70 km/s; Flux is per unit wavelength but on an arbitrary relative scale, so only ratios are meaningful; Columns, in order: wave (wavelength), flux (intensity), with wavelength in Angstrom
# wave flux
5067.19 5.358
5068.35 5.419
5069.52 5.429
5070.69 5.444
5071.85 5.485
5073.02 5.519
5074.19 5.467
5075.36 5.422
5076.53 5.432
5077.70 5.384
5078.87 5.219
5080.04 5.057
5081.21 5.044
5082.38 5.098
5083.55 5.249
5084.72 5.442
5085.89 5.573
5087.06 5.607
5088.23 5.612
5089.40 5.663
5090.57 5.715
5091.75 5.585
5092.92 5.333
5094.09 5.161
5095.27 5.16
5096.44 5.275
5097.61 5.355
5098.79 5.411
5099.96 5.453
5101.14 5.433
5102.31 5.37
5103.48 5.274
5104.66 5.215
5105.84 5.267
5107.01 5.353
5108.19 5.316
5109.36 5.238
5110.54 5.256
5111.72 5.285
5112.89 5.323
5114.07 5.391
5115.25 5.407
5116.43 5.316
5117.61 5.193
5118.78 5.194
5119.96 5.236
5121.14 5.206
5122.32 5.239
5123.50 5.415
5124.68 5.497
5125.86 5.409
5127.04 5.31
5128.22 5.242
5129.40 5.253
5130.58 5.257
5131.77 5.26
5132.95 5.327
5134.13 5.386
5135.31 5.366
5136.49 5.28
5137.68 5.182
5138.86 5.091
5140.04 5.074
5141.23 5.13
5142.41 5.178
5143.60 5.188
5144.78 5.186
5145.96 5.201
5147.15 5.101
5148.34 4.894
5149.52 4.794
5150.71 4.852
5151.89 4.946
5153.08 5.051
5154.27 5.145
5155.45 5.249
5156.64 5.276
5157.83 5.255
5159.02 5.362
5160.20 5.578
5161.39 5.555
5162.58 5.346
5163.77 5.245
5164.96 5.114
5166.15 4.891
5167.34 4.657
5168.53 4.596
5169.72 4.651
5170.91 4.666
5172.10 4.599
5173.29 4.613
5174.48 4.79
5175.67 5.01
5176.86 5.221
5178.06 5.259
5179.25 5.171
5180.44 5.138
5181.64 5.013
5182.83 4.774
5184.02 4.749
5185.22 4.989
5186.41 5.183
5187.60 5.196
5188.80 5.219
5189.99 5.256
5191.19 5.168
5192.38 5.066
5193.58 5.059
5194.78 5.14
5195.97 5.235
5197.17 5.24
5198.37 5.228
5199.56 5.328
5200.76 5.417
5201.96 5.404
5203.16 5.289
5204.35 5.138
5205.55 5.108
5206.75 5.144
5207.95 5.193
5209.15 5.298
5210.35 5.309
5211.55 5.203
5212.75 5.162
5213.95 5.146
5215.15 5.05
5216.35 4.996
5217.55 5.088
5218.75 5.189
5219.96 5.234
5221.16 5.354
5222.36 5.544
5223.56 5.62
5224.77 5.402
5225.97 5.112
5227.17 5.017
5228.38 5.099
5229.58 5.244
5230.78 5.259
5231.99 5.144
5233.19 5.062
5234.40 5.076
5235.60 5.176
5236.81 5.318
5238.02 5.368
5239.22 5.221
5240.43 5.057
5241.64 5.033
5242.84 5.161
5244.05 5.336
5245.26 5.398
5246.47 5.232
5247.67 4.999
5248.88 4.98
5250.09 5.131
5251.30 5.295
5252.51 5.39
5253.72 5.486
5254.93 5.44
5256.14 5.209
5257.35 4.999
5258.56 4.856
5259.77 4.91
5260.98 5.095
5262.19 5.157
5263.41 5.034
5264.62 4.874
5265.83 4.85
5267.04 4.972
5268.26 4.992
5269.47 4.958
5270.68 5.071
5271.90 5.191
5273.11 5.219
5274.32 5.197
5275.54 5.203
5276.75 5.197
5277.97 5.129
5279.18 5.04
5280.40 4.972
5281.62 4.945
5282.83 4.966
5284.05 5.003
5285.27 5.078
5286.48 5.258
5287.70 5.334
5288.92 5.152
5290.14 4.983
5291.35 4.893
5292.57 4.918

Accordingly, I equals 1.02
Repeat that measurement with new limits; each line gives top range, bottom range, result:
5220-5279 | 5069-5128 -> 1.02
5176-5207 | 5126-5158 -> 1.02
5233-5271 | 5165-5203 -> 1.05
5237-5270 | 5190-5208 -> 1.00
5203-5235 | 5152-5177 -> 1.06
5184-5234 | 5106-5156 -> 1.03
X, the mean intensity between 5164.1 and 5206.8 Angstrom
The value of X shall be 5.05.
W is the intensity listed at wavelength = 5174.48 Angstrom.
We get 4.79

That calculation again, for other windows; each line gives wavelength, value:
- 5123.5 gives 5.415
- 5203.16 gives 5.289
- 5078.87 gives 5.219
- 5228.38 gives 5.099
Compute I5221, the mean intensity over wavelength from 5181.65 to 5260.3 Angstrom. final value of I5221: 5.19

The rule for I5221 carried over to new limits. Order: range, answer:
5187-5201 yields 5.21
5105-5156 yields 5.22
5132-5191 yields 5.08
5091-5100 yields 5.34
